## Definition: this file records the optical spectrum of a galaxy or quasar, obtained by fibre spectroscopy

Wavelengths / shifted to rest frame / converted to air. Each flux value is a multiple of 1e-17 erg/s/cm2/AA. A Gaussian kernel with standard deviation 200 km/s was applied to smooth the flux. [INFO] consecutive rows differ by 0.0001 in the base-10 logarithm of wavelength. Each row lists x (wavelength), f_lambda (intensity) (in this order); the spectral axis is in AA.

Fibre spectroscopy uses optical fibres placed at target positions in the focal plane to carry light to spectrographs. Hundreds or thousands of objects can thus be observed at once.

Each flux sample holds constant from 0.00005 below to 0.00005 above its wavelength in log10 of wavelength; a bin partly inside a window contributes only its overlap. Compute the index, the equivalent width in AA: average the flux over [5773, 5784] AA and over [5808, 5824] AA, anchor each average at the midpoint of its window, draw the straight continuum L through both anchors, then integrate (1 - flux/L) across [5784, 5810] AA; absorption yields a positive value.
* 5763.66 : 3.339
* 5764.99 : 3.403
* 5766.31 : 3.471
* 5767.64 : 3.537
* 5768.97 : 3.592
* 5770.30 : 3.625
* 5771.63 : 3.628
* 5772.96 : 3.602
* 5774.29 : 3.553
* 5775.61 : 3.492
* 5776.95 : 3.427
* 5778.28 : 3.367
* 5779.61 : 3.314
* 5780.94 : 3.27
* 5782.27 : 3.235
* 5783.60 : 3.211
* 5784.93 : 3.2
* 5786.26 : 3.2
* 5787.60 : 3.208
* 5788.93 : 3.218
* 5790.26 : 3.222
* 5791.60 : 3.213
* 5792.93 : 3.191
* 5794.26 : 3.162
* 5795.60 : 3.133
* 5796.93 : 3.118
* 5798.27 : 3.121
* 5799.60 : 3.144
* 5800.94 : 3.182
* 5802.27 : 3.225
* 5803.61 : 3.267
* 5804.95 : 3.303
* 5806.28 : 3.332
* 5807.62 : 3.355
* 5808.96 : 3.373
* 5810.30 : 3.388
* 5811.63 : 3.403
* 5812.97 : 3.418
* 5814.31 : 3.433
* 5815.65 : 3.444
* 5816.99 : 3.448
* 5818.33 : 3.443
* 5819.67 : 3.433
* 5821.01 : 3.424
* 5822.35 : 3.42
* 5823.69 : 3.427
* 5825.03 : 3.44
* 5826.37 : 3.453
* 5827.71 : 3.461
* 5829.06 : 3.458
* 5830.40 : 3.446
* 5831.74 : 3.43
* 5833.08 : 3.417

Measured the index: 1.4 AA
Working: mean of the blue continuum 3.38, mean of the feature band 3.22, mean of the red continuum 3.42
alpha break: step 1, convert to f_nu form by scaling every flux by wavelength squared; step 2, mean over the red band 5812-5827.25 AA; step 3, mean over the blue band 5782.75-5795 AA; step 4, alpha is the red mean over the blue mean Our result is 1.1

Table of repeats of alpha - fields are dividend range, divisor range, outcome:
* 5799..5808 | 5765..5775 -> 0.92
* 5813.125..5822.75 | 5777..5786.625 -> 1.06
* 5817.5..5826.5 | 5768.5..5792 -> 1.04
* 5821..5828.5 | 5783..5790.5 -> 1.09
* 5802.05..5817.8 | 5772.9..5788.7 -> 1.02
